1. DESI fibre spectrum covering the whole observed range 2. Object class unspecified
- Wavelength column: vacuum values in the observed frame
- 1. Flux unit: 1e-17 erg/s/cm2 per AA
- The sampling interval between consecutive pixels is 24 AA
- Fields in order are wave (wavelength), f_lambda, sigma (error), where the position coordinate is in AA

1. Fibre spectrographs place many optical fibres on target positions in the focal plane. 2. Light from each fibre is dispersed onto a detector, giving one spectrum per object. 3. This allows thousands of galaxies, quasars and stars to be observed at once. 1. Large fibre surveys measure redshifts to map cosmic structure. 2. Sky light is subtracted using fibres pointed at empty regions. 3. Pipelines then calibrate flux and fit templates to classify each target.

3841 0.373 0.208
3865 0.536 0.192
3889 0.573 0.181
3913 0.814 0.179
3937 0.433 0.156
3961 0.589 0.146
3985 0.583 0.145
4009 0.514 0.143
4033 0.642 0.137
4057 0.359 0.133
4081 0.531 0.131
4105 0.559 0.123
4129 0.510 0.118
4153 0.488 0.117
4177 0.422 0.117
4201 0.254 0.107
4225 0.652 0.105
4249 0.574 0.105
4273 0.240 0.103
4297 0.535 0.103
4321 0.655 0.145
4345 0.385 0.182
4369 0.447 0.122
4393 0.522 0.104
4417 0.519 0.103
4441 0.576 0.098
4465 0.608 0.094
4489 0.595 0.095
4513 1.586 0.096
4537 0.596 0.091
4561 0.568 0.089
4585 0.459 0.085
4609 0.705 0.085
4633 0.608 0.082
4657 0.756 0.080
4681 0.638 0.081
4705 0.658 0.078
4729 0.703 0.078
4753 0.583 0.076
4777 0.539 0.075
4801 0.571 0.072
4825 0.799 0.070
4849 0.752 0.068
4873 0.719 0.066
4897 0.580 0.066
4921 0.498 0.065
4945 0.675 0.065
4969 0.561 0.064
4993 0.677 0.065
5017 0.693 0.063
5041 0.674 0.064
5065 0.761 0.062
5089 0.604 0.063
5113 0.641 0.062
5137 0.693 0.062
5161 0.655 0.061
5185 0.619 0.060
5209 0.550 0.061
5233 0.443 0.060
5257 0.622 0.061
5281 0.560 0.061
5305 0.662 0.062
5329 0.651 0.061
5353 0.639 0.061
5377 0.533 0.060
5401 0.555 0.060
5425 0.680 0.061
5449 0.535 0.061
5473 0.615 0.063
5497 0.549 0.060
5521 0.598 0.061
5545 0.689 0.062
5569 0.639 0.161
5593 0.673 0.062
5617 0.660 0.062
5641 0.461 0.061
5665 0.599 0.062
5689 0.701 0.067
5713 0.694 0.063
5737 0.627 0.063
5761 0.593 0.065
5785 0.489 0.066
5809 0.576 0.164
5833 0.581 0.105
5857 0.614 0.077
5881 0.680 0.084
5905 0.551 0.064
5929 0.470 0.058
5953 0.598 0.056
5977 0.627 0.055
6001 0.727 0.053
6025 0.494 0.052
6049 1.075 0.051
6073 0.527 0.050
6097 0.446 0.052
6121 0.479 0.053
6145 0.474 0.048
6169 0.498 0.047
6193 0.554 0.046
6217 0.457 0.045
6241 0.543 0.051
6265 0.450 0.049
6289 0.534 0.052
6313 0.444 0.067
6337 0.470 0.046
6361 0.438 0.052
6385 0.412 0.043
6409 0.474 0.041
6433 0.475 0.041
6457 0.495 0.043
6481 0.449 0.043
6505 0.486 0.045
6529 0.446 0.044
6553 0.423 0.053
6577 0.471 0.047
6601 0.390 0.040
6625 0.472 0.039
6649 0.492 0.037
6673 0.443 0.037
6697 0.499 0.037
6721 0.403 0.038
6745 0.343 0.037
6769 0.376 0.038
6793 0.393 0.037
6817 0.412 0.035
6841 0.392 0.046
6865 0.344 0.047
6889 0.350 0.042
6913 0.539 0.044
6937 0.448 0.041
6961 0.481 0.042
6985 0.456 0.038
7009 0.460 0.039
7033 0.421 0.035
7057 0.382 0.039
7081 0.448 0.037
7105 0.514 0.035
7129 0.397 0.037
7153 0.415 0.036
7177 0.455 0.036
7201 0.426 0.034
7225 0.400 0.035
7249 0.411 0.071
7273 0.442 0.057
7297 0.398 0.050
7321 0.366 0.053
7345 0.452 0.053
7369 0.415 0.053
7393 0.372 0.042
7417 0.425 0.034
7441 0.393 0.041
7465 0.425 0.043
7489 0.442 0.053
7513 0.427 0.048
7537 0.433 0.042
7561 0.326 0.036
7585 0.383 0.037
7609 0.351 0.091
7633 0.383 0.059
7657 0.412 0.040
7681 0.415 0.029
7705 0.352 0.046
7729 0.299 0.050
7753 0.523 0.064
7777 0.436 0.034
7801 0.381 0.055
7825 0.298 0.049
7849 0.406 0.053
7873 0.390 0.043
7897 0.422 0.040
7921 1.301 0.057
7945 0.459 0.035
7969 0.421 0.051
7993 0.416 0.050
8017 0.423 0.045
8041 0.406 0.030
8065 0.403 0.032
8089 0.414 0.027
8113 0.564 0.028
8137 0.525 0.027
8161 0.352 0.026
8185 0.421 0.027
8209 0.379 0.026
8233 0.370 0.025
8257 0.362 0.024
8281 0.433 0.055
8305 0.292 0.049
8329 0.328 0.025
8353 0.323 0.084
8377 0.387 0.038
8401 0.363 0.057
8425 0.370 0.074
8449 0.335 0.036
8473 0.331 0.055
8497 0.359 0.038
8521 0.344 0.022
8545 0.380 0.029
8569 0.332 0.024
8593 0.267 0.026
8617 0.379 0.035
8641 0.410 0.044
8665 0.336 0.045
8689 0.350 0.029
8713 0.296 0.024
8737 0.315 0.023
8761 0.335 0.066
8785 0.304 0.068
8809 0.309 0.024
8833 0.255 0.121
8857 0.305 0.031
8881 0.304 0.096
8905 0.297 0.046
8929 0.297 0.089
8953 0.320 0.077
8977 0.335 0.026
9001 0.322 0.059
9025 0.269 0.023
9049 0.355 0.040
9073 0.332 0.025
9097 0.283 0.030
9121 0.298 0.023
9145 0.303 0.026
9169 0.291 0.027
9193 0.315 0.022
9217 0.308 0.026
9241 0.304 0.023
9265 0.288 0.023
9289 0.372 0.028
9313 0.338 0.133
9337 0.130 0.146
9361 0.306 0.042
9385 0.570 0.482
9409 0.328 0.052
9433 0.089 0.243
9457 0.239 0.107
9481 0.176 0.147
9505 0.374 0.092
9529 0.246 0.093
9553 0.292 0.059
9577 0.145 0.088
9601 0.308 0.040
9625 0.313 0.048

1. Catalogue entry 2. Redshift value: 0.208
